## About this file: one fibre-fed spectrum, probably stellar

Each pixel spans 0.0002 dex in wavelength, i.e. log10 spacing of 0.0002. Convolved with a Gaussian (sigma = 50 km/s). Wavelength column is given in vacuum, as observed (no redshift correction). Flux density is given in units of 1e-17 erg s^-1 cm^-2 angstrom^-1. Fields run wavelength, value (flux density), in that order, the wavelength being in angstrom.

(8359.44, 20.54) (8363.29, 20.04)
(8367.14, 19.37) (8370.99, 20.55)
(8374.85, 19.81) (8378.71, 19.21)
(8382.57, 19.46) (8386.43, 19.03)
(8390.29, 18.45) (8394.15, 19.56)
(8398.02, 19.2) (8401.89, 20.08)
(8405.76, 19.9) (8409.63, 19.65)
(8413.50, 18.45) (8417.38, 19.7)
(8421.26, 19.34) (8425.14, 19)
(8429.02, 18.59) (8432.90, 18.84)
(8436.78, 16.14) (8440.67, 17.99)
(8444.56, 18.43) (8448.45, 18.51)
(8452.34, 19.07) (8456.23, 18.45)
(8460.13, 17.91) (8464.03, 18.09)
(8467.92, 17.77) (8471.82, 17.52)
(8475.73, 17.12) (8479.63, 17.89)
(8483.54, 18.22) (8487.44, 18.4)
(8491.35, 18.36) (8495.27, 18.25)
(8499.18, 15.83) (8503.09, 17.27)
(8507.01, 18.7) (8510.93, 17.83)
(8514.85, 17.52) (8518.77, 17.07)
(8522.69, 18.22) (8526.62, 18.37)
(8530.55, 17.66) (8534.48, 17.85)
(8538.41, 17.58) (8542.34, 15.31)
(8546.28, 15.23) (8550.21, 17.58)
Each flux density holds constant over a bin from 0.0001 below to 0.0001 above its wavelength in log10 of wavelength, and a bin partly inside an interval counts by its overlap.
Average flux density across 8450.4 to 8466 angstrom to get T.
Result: 18.4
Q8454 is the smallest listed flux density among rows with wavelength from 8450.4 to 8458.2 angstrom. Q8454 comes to 18.45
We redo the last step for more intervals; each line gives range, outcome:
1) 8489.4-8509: 15.83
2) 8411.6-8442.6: 16.14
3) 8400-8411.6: 19.65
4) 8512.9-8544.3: 15.31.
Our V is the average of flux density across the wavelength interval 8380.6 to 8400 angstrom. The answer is 19.1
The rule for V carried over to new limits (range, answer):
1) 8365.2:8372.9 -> 20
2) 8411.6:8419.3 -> 19.1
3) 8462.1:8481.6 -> 17.7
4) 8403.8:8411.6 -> 19.8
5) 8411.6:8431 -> 19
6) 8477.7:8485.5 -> 18.1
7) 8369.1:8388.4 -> 19.6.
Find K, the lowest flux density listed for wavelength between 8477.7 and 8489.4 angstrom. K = 17.89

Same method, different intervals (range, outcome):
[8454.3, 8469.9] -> 17.77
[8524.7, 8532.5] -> 17.66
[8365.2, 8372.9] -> 19.37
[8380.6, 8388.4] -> 19.03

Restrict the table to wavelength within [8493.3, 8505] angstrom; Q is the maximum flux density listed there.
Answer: 18.25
